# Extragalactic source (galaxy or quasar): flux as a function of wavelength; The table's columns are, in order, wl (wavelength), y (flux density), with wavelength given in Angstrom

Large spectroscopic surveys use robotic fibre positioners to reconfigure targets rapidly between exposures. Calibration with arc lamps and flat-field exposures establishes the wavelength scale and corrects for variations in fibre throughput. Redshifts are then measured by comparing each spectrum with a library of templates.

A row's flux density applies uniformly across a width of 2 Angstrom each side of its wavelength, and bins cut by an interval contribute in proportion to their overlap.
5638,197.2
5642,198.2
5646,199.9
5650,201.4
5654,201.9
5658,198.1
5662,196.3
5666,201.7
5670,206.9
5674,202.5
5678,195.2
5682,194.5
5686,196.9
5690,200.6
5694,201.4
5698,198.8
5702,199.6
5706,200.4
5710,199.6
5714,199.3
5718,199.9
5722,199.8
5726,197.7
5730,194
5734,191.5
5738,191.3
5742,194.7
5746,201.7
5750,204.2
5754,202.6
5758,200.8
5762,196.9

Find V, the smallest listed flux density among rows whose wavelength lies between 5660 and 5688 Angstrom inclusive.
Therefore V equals 194.5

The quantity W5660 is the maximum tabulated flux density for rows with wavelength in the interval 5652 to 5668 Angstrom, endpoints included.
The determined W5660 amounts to 201.9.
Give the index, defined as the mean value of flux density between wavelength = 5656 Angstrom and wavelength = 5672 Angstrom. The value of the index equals 201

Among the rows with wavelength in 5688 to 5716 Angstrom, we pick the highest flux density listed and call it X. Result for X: 201.4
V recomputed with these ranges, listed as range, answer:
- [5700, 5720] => 199.3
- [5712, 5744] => 191.3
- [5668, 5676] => 202.5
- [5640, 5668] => 196.3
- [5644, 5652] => 199.9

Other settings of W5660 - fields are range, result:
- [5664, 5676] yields 206.9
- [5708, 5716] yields 199.6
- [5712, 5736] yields 199.9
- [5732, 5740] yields 191.5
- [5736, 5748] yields 201.7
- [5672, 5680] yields 202.5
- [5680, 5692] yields 200.6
